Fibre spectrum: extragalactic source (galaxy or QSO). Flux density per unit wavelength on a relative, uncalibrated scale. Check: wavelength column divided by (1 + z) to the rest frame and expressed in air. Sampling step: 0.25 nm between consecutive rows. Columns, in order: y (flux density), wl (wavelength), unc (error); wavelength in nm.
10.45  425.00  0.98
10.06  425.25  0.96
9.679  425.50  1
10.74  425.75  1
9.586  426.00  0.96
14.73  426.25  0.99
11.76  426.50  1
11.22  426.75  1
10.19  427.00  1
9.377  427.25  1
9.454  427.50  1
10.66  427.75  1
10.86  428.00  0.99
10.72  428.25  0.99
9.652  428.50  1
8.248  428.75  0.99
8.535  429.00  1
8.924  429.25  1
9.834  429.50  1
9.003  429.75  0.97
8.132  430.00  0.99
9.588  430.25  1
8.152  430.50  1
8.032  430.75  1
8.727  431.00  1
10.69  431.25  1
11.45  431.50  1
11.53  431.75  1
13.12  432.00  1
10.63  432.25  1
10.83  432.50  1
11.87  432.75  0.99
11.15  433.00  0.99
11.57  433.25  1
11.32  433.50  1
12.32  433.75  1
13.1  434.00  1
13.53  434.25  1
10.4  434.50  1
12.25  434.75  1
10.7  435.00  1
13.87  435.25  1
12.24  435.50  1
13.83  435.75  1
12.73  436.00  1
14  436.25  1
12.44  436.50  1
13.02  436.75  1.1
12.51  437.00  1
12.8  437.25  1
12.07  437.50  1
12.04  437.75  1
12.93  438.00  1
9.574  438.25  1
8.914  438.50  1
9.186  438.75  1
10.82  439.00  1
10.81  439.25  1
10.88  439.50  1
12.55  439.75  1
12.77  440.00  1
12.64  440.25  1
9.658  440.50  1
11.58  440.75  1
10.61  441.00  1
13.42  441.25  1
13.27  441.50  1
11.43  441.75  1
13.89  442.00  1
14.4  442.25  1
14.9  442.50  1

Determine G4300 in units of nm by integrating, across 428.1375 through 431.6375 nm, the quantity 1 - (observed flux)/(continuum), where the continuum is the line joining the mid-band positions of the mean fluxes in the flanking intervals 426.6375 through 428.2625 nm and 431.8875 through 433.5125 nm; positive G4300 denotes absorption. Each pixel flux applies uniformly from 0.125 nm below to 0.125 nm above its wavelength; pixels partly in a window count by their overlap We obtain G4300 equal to 0.52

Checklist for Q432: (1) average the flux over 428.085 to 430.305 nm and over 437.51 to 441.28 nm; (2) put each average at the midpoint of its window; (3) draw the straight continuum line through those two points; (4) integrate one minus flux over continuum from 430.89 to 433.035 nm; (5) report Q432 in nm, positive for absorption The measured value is -0.30 nm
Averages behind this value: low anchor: 9.2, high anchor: 11.2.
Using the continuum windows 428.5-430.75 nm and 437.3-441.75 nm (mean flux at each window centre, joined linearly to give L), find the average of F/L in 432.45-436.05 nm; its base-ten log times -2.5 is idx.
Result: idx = -0.21 mag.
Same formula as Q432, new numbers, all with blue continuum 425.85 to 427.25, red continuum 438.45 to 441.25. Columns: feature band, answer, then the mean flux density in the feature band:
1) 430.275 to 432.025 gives 0.19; 10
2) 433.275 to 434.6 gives -0.11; 12.1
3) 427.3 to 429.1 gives 0.25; 9.73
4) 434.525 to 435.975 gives -0.16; 12.4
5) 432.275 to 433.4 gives -0.01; 11.3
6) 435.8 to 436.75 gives -0.17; 13.1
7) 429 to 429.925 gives 0.18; 9.1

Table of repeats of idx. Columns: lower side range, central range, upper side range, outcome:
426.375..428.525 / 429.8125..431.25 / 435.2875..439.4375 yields 0.242 mag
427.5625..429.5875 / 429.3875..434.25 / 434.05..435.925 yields 0.045 mag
